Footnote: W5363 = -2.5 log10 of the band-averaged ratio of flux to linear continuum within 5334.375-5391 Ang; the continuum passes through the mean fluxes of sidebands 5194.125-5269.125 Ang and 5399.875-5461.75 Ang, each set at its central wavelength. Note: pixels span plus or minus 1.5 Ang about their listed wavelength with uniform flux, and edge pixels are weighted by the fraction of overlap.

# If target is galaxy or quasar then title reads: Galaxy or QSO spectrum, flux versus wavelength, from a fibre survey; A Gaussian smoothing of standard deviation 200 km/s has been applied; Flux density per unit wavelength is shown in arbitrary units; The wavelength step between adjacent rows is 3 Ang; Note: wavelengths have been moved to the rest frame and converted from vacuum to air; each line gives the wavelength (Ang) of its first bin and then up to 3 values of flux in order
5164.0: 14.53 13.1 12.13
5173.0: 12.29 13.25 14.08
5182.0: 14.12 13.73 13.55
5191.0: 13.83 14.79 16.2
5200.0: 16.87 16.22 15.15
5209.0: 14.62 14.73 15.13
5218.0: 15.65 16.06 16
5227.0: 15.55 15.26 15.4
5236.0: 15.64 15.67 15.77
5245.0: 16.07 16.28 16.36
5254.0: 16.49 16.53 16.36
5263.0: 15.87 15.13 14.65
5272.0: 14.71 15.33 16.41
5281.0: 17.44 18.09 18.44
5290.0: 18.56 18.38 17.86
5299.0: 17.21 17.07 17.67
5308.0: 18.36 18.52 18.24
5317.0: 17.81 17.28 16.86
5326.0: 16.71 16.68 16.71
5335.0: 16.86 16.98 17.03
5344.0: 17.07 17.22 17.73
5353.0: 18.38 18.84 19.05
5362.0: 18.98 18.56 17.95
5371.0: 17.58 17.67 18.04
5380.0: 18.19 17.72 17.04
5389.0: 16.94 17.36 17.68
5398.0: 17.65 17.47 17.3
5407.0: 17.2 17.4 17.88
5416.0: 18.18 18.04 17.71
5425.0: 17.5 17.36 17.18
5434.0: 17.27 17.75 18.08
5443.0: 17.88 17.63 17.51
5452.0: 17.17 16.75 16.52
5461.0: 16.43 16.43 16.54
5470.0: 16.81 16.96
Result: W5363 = -0.06 mag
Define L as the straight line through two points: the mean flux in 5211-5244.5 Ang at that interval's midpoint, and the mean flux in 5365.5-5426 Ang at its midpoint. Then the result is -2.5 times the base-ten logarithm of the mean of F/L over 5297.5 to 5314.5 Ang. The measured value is -0.082 mag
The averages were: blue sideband 15.6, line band 17.8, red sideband 17.6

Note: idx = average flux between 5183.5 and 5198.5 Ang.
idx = 14.4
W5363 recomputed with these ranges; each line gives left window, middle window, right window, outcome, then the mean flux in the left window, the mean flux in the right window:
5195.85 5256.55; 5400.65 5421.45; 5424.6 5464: -0.04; 15.8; 17.3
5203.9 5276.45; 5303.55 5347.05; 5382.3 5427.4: -0.05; 15.6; 17.5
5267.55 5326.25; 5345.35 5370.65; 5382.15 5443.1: -0.05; 17.3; 17.5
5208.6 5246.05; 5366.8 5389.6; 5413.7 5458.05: -0.04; 15.5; 17.5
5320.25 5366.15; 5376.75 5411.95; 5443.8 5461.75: -0.01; 17.6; 17.1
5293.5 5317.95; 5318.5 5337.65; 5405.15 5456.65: 0.06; 17.9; 17.6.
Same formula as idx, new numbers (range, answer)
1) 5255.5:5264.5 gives 16.3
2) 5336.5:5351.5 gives 17.2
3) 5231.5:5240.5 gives 15.6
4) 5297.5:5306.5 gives 17.3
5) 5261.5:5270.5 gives 15.2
